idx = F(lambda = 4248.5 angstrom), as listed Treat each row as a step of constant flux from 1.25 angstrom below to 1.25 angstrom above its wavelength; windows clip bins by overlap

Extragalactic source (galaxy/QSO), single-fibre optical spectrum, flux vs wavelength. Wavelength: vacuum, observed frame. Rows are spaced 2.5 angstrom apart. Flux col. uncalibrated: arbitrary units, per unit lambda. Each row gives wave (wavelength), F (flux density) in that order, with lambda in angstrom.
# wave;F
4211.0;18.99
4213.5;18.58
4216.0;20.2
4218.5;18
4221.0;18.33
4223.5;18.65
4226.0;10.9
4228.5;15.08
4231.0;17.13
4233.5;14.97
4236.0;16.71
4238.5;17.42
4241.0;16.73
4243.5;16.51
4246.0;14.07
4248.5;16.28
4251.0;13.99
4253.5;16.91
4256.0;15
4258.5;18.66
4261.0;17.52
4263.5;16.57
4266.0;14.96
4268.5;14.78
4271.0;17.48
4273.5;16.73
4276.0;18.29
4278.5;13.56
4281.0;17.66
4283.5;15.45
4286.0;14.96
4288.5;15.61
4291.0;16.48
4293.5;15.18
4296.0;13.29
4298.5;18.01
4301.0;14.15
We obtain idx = 16.28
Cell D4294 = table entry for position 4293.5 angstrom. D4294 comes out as 15.18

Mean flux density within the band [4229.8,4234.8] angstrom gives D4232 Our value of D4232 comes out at 16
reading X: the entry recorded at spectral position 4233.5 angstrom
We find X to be 14.97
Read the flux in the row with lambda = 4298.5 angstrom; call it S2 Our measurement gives 18.01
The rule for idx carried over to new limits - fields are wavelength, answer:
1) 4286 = 14.96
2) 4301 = 14.15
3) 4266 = 14.96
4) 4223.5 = 18.65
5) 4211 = 18.99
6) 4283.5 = 15.45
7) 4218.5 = 18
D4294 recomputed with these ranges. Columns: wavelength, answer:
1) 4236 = 16.71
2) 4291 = 16.48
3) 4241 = 16.73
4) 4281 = 17.66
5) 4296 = 13.29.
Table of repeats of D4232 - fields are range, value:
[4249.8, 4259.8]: 16.2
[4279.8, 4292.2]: 16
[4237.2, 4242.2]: 17.1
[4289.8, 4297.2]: 15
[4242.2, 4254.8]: 15.6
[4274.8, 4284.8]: 16.2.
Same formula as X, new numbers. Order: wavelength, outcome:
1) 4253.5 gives 16.91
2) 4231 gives 17.13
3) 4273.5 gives 16.73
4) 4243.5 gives 16.51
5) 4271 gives 17.48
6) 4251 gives 13.99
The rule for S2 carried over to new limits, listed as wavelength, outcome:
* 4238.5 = 17.42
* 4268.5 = 14.78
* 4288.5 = 15.61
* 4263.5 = 16.57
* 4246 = 14.07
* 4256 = 15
